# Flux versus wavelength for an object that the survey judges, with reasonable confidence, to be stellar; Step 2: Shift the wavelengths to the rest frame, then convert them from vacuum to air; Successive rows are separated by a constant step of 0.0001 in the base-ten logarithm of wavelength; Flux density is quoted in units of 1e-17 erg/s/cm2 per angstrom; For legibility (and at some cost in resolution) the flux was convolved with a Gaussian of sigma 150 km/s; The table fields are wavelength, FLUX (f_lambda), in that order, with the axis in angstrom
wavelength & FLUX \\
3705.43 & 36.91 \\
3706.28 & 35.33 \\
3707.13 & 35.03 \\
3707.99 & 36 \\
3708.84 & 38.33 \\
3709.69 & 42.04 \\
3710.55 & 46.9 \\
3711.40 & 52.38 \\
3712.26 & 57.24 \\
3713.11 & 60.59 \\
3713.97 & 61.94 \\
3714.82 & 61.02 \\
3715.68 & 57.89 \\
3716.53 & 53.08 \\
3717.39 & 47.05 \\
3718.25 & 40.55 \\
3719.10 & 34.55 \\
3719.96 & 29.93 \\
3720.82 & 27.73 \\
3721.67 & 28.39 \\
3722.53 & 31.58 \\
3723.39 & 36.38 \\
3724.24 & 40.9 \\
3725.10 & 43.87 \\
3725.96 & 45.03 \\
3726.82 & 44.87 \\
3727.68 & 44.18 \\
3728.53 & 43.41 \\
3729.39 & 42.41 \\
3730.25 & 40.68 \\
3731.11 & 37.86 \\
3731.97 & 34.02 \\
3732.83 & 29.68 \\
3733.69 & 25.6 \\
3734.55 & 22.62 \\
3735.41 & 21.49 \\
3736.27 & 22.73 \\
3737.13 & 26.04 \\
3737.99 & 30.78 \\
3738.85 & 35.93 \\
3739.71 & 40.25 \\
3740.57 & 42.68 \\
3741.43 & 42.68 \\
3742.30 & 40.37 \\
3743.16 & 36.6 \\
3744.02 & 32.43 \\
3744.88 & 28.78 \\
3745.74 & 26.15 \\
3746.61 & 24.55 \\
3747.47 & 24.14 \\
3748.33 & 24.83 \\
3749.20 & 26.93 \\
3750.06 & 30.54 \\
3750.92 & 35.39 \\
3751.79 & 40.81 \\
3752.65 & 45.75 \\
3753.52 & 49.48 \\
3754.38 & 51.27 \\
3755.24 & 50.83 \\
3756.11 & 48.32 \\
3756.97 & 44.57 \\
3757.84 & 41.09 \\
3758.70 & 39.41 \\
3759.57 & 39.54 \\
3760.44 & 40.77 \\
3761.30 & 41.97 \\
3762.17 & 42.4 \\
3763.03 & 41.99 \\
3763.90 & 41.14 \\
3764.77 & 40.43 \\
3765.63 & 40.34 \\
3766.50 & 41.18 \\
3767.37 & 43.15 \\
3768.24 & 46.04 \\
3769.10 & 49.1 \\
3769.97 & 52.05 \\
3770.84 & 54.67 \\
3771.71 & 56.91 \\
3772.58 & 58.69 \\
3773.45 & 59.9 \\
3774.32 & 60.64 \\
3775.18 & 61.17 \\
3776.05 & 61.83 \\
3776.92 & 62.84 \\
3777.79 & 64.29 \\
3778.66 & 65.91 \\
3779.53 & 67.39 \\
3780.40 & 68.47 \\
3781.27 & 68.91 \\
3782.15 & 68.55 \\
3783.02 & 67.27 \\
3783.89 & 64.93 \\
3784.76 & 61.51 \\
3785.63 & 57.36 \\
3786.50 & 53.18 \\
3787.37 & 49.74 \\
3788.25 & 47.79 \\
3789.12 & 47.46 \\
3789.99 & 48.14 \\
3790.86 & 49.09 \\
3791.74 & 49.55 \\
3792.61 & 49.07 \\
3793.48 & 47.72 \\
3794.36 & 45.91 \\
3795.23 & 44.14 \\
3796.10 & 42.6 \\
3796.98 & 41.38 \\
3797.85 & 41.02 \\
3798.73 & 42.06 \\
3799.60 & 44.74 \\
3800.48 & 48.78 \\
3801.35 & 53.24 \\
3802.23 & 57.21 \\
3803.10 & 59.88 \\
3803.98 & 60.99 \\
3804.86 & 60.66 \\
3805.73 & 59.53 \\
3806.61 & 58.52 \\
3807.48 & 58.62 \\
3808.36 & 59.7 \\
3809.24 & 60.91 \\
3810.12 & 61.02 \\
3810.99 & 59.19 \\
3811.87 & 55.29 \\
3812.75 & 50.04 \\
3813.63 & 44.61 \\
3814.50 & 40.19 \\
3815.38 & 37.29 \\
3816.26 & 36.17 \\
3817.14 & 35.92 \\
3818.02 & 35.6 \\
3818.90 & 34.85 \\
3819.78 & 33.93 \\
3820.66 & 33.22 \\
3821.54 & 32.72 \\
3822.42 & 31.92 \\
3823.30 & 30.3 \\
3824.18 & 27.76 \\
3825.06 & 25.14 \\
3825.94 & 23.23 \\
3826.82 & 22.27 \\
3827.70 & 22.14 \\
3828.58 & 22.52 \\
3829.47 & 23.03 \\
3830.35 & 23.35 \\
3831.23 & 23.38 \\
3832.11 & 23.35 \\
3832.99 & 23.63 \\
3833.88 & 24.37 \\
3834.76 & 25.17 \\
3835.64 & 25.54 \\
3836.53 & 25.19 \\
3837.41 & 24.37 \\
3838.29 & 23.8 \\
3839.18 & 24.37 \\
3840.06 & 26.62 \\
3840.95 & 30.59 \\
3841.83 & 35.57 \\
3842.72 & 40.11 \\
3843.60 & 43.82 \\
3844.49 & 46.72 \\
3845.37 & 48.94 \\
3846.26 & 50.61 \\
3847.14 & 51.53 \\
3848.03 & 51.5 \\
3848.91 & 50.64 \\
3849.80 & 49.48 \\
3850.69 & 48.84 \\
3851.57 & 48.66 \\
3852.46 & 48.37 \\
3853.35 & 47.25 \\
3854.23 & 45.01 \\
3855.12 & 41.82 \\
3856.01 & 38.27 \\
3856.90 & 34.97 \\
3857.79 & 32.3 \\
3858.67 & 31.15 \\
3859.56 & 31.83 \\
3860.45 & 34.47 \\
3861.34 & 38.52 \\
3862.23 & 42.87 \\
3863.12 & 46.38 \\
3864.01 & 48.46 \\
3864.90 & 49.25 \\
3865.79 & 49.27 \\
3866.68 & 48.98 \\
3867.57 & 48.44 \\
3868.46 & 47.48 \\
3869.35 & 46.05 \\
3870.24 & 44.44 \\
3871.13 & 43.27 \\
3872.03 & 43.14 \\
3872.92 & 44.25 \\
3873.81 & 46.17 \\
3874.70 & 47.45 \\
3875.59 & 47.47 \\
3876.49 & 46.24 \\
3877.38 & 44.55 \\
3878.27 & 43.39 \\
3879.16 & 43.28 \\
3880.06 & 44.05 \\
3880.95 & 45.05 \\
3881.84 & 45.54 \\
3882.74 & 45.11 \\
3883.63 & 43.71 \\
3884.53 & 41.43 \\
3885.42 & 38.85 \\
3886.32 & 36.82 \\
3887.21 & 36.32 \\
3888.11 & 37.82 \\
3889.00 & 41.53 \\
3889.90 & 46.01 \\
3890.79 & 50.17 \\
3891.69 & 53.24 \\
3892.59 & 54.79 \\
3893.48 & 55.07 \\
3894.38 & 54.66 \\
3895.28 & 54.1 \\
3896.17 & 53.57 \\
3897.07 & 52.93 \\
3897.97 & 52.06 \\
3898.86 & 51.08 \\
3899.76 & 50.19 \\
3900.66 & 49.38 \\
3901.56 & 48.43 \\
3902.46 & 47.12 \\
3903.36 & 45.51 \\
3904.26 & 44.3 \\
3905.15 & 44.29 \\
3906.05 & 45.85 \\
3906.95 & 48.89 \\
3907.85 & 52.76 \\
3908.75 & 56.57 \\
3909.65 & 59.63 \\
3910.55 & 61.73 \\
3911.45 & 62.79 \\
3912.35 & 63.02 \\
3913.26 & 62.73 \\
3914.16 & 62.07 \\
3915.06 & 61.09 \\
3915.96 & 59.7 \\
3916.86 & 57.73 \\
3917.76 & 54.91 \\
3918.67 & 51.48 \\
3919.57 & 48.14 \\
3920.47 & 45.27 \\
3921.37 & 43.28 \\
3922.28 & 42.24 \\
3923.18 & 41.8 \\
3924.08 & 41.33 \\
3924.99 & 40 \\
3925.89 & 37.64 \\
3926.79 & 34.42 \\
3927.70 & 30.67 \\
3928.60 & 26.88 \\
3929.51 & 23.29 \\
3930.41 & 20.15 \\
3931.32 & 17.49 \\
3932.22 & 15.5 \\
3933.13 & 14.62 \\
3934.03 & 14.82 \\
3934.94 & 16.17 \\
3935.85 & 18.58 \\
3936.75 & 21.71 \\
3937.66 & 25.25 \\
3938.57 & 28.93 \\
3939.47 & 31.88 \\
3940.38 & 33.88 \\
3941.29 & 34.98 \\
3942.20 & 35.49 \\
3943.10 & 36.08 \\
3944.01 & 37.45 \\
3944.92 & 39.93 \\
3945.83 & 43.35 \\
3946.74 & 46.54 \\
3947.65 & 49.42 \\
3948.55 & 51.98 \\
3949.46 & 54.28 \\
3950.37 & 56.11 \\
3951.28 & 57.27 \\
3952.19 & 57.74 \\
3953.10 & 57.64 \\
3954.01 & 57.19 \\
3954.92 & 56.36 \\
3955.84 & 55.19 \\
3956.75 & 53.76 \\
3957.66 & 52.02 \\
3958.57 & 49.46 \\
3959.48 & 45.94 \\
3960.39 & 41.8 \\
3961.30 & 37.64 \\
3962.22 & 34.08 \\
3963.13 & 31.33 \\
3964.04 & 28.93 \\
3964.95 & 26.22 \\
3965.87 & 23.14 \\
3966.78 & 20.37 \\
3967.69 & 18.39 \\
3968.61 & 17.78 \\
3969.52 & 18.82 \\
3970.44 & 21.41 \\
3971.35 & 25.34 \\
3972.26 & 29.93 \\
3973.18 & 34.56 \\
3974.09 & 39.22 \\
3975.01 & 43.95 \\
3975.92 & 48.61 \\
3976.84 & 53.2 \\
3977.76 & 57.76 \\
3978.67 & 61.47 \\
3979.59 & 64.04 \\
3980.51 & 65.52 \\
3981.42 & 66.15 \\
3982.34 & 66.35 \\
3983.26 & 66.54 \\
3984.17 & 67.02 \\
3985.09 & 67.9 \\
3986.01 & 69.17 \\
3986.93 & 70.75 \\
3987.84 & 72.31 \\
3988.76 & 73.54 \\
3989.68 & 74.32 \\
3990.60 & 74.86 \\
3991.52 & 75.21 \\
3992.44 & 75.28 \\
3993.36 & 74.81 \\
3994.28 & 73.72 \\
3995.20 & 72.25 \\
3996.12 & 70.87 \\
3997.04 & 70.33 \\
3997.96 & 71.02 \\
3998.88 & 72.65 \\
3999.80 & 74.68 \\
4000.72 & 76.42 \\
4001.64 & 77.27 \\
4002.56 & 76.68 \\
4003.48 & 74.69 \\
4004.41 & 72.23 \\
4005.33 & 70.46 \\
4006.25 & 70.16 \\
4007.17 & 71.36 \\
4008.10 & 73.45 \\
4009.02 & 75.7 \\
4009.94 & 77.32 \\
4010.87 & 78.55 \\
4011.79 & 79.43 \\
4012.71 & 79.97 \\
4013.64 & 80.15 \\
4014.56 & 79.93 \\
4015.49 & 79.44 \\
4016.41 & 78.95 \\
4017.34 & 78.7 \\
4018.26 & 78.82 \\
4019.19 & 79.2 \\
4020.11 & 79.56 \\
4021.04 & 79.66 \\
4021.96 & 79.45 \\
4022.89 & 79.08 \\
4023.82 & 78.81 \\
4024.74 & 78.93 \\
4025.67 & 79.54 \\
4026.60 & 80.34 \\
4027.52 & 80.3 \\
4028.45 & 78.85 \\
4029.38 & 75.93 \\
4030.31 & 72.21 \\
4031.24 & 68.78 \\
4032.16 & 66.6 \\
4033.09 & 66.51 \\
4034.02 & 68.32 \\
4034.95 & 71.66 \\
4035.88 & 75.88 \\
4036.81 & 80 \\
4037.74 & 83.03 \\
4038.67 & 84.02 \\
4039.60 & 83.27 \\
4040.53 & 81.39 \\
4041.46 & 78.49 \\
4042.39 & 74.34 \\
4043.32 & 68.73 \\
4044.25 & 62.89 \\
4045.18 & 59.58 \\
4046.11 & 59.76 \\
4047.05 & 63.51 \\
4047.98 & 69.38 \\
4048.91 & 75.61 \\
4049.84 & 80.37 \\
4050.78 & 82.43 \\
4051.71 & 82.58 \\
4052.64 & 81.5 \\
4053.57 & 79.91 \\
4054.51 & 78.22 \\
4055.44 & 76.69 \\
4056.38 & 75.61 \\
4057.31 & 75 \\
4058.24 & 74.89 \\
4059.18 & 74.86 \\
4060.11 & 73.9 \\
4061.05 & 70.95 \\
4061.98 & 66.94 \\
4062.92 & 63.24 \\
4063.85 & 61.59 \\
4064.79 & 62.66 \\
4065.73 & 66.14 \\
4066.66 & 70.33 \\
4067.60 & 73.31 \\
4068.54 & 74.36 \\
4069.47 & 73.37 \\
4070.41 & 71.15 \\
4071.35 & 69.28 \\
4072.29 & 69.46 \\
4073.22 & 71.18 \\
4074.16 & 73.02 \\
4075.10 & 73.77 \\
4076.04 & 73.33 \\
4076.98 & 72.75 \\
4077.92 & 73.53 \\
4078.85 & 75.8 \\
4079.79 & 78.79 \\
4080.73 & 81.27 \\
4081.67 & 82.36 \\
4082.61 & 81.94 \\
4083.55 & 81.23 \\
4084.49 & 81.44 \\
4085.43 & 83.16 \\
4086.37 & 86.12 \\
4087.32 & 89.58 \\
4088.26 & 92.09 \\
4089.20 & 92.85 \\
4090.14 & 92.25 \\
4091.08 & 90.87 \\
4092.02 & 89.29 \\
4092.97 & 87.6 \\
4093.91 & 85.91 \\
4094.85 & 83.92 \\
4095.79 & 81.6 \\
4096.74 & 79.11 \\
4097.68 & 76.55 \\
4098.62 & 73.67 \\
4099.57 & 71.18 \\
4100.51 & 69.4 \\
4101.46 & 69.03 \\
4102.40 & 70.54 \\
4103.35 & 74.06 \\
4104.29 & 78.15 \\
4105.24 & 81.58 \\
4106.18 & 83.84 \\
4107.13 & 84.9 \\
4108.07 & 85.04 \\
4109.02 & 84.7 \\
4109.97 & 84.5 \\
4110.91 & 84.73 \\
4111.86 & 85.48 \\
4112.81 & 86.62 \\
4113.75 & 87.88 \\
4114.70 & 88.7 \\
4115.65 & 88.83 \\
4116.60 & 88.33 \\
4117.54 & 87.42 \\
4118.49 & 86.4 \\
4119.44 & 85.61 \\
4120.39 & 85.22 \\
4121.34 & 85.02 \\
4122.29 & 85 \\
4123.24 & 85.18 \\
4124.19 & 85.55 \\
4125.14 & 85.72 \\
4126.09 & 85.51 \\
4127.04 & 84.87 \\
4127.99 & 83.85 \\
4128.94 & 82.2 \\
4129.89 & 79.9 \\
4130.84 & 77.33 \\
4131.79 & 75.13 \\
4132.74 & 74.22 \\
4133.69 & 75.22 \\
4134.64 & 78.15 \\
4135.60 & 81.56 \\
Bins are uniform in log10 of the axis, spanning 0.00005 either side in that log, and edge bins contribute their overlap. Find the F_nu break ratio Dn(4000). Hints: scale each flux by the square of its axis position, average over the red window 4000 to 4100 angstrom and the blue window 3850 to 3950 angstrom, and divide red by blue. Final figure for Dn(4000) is 1.90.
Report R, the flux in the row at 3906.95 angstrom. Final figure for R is 48.89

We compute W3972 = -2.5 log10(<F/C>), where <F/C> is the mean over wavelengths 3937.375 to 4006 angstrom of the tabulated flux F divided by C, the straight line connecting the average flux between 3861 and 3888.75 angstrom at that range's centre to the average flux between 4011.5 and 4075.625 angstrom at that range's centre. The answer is 0.18 mag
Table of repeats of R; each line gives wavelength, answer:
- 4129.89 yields 79.9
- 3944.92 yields 39.93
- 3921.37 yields 43.28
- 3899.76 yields 50.19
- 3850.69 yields 48.84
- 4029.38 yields 75.93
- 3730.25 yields 40.68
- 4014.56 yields 79.93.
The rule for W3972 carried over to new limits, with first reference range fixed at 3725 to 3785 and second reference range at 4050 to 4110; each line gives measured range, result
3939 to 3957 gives 0.33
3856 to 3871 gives 0.30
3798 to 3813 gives -0.13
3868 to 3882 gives 0.24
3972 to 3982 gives 0.28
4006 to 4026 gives -0.10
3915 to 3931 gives 0.42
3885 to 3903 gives 0.21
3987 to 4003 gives -0.08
